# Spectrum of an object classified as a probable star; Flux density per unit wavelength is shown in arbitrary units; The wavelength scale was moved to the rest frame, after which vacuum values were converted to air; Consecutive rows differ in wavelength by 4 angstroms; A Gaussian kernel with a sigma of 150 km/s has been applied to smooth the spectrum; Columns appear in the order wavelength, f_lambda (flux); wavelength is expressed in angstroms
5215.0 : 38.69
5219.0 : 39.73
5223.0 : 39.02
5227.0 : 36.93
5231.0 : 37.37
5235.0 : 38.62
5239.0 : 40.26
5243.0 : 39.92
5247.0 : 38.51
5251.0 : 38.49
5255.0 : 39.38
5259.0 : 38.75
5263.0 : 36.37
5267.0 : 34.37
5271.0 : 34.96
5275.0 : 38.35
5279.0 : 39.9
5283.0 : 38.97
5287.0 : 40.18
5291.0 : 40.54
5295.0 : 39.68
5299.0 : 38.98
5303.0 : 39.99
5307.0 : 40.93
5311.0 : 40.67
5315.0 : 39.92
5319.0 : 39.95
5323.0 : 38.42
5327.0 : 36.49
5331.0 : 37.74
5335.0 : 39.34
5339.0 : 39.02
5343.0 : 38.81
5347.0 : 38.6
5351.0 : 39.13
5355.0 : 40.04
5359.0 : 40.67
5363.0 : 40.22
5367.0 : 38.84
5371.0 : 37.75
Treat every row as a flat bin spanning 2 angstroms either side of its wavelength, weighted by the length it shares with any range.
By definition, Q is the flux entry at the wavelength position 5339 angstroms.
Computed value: 39.02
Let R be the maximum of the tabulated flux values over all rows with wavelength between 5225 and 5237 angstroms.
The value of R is 38.62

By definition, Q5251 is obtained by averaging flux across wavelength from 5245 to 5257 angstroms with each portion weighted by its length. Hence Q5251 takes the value 38.8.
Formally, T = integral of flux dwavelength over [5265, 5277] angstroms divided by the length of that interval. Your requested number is 35.9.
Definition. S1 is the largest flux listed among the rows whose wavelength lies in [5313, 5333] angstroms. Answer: 39.95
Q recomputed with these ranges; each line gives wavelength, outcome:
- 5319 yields 39.95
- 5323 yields 38.42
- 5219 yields 39.73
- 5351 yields 39.13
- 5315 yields 39.92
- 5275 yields 38.35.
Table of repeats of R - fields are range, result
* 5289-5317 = 40.93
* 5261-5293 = 40.54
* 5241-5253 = 39.92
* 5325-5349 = 39.34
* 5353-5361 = 40.67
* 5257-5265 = 38.75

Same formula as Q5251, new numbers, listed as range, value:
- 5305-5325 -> 40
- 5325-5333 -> 37.1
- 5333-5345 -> 39.1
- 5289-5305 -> 39.8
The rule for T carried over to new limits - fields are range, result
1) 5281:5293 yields 39.9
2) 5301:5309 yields 40.5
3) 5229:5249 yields 38.9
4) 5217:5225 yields 39.4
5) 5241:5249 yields 39.2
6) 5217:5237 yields 38.3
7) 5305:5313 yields 40.8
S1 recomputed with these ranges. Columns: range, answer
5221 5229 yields 39.02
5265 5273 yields 34.96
